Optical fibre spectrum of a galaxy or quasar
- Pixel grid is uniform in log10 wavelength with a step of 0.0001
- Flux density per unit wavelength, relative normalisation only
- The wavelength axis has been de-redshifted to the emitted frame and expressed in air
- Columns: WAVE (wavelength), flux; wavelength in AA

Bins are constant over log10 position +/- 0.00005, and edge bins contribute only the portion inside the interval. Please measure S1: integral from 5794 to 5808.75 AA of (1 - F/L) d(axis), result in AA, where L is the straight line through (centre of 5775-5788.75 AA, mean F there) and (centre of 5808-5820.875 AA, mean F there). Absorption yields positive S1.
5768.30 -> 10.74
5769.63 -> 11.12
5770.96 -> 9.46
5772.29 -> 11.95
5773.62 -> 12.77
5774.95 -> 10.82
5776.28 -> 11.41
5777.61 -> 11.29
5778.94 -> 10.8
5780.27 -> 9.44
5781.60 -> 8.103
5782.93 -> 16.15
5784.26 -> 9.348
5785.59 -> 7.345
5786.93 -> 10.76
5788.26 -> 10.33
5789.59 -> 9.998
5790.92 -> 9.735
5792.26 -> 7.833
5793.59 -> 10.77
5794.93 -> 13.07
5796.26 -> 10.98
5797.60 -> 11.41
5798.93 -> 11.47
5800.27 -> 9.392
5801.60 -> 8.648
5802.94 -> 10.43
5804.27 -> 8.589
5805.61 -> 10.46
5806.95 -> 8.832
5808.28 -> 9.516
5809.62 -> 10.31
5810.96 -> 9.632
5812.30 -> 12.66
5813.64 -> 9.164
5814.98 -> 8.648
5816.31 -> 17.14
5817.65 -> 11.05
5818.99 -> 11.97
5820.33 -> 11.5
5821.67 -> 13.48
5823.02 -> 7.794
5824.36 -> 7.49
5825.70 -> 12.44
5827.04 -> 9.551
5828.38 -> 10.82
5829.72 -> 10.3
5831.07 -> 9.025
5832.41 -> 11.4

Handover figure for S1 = 0.9 AA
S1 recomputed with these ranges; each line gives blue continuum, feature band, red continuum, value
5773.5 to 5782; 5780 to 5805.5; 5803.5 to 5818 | 0.9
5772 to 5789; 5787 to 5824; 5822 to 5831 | -1.0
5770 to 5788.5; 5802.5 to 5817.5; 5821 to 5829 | -0.2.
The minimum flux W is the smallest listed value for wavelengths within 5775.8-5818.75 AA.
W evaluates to 7.345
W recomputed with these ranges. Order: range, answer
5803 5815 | 8.589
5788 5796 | 7.833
